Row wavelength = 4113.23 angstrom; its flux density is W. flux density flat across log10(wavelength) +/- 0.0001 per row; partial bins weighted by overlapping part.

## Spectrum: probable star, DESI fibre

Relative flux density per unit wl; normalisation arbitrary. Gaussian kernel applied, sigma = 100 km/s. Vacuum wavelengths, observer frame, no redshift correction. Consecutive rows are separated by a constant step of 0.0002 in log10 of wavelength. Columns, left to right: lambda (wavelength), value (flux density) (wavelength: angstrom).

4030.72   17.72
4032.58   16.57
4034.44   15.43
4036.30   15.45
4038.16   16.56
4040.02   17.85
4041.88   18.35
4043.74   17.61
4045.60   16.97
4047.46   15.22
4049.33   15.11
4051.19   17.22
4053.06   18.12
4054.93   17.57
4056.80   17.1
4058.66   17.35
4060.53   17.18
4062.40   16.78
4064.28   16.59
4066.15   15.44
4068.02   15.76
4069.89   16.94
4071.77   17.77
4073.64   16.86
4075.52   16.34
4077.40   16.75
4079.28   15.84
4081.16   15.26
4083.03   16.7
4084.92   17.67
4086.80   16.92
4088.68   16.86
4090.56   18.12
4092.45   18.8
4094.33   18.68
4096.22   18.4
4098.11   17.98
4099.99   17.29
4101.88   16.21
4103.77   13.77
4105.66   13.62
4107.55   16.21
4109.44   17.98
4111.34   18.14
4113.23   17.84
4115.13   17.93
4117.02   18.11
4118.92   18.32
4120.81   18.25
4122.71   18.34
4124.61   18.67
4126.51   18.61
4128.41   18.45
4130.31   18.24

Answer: 17.84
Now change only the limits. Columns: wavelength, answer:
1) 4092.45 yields 18.8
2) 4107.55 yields 16.21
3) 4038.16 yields 16.56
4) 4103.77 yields 13.77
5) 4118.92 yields 18.32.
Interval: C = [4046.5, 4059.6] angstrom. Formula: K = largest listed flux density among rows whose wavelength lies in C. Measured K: 18.12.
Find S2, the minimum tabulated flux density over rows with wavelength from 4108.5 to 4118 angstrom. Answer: 17.84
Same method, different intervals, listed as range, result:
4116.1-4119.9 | 18.11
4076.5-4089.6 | 15.26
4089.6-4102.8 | 16.21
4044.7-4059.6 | 15.11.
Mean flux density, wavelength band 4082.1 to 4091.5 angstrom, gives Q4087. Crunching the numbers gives 17.3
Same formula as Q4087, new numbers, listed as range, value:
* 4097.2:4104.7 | 16.3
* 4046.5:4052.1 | 15.9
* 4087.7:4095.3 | 18.1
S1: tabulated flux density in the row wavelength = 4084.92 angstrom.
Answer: 17.67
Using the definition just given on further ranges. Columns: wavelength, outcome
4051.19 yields 17.22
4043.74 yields 17.61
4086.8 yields 16.92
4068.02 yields 15.76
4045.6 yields 16.97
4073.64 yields 16.86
